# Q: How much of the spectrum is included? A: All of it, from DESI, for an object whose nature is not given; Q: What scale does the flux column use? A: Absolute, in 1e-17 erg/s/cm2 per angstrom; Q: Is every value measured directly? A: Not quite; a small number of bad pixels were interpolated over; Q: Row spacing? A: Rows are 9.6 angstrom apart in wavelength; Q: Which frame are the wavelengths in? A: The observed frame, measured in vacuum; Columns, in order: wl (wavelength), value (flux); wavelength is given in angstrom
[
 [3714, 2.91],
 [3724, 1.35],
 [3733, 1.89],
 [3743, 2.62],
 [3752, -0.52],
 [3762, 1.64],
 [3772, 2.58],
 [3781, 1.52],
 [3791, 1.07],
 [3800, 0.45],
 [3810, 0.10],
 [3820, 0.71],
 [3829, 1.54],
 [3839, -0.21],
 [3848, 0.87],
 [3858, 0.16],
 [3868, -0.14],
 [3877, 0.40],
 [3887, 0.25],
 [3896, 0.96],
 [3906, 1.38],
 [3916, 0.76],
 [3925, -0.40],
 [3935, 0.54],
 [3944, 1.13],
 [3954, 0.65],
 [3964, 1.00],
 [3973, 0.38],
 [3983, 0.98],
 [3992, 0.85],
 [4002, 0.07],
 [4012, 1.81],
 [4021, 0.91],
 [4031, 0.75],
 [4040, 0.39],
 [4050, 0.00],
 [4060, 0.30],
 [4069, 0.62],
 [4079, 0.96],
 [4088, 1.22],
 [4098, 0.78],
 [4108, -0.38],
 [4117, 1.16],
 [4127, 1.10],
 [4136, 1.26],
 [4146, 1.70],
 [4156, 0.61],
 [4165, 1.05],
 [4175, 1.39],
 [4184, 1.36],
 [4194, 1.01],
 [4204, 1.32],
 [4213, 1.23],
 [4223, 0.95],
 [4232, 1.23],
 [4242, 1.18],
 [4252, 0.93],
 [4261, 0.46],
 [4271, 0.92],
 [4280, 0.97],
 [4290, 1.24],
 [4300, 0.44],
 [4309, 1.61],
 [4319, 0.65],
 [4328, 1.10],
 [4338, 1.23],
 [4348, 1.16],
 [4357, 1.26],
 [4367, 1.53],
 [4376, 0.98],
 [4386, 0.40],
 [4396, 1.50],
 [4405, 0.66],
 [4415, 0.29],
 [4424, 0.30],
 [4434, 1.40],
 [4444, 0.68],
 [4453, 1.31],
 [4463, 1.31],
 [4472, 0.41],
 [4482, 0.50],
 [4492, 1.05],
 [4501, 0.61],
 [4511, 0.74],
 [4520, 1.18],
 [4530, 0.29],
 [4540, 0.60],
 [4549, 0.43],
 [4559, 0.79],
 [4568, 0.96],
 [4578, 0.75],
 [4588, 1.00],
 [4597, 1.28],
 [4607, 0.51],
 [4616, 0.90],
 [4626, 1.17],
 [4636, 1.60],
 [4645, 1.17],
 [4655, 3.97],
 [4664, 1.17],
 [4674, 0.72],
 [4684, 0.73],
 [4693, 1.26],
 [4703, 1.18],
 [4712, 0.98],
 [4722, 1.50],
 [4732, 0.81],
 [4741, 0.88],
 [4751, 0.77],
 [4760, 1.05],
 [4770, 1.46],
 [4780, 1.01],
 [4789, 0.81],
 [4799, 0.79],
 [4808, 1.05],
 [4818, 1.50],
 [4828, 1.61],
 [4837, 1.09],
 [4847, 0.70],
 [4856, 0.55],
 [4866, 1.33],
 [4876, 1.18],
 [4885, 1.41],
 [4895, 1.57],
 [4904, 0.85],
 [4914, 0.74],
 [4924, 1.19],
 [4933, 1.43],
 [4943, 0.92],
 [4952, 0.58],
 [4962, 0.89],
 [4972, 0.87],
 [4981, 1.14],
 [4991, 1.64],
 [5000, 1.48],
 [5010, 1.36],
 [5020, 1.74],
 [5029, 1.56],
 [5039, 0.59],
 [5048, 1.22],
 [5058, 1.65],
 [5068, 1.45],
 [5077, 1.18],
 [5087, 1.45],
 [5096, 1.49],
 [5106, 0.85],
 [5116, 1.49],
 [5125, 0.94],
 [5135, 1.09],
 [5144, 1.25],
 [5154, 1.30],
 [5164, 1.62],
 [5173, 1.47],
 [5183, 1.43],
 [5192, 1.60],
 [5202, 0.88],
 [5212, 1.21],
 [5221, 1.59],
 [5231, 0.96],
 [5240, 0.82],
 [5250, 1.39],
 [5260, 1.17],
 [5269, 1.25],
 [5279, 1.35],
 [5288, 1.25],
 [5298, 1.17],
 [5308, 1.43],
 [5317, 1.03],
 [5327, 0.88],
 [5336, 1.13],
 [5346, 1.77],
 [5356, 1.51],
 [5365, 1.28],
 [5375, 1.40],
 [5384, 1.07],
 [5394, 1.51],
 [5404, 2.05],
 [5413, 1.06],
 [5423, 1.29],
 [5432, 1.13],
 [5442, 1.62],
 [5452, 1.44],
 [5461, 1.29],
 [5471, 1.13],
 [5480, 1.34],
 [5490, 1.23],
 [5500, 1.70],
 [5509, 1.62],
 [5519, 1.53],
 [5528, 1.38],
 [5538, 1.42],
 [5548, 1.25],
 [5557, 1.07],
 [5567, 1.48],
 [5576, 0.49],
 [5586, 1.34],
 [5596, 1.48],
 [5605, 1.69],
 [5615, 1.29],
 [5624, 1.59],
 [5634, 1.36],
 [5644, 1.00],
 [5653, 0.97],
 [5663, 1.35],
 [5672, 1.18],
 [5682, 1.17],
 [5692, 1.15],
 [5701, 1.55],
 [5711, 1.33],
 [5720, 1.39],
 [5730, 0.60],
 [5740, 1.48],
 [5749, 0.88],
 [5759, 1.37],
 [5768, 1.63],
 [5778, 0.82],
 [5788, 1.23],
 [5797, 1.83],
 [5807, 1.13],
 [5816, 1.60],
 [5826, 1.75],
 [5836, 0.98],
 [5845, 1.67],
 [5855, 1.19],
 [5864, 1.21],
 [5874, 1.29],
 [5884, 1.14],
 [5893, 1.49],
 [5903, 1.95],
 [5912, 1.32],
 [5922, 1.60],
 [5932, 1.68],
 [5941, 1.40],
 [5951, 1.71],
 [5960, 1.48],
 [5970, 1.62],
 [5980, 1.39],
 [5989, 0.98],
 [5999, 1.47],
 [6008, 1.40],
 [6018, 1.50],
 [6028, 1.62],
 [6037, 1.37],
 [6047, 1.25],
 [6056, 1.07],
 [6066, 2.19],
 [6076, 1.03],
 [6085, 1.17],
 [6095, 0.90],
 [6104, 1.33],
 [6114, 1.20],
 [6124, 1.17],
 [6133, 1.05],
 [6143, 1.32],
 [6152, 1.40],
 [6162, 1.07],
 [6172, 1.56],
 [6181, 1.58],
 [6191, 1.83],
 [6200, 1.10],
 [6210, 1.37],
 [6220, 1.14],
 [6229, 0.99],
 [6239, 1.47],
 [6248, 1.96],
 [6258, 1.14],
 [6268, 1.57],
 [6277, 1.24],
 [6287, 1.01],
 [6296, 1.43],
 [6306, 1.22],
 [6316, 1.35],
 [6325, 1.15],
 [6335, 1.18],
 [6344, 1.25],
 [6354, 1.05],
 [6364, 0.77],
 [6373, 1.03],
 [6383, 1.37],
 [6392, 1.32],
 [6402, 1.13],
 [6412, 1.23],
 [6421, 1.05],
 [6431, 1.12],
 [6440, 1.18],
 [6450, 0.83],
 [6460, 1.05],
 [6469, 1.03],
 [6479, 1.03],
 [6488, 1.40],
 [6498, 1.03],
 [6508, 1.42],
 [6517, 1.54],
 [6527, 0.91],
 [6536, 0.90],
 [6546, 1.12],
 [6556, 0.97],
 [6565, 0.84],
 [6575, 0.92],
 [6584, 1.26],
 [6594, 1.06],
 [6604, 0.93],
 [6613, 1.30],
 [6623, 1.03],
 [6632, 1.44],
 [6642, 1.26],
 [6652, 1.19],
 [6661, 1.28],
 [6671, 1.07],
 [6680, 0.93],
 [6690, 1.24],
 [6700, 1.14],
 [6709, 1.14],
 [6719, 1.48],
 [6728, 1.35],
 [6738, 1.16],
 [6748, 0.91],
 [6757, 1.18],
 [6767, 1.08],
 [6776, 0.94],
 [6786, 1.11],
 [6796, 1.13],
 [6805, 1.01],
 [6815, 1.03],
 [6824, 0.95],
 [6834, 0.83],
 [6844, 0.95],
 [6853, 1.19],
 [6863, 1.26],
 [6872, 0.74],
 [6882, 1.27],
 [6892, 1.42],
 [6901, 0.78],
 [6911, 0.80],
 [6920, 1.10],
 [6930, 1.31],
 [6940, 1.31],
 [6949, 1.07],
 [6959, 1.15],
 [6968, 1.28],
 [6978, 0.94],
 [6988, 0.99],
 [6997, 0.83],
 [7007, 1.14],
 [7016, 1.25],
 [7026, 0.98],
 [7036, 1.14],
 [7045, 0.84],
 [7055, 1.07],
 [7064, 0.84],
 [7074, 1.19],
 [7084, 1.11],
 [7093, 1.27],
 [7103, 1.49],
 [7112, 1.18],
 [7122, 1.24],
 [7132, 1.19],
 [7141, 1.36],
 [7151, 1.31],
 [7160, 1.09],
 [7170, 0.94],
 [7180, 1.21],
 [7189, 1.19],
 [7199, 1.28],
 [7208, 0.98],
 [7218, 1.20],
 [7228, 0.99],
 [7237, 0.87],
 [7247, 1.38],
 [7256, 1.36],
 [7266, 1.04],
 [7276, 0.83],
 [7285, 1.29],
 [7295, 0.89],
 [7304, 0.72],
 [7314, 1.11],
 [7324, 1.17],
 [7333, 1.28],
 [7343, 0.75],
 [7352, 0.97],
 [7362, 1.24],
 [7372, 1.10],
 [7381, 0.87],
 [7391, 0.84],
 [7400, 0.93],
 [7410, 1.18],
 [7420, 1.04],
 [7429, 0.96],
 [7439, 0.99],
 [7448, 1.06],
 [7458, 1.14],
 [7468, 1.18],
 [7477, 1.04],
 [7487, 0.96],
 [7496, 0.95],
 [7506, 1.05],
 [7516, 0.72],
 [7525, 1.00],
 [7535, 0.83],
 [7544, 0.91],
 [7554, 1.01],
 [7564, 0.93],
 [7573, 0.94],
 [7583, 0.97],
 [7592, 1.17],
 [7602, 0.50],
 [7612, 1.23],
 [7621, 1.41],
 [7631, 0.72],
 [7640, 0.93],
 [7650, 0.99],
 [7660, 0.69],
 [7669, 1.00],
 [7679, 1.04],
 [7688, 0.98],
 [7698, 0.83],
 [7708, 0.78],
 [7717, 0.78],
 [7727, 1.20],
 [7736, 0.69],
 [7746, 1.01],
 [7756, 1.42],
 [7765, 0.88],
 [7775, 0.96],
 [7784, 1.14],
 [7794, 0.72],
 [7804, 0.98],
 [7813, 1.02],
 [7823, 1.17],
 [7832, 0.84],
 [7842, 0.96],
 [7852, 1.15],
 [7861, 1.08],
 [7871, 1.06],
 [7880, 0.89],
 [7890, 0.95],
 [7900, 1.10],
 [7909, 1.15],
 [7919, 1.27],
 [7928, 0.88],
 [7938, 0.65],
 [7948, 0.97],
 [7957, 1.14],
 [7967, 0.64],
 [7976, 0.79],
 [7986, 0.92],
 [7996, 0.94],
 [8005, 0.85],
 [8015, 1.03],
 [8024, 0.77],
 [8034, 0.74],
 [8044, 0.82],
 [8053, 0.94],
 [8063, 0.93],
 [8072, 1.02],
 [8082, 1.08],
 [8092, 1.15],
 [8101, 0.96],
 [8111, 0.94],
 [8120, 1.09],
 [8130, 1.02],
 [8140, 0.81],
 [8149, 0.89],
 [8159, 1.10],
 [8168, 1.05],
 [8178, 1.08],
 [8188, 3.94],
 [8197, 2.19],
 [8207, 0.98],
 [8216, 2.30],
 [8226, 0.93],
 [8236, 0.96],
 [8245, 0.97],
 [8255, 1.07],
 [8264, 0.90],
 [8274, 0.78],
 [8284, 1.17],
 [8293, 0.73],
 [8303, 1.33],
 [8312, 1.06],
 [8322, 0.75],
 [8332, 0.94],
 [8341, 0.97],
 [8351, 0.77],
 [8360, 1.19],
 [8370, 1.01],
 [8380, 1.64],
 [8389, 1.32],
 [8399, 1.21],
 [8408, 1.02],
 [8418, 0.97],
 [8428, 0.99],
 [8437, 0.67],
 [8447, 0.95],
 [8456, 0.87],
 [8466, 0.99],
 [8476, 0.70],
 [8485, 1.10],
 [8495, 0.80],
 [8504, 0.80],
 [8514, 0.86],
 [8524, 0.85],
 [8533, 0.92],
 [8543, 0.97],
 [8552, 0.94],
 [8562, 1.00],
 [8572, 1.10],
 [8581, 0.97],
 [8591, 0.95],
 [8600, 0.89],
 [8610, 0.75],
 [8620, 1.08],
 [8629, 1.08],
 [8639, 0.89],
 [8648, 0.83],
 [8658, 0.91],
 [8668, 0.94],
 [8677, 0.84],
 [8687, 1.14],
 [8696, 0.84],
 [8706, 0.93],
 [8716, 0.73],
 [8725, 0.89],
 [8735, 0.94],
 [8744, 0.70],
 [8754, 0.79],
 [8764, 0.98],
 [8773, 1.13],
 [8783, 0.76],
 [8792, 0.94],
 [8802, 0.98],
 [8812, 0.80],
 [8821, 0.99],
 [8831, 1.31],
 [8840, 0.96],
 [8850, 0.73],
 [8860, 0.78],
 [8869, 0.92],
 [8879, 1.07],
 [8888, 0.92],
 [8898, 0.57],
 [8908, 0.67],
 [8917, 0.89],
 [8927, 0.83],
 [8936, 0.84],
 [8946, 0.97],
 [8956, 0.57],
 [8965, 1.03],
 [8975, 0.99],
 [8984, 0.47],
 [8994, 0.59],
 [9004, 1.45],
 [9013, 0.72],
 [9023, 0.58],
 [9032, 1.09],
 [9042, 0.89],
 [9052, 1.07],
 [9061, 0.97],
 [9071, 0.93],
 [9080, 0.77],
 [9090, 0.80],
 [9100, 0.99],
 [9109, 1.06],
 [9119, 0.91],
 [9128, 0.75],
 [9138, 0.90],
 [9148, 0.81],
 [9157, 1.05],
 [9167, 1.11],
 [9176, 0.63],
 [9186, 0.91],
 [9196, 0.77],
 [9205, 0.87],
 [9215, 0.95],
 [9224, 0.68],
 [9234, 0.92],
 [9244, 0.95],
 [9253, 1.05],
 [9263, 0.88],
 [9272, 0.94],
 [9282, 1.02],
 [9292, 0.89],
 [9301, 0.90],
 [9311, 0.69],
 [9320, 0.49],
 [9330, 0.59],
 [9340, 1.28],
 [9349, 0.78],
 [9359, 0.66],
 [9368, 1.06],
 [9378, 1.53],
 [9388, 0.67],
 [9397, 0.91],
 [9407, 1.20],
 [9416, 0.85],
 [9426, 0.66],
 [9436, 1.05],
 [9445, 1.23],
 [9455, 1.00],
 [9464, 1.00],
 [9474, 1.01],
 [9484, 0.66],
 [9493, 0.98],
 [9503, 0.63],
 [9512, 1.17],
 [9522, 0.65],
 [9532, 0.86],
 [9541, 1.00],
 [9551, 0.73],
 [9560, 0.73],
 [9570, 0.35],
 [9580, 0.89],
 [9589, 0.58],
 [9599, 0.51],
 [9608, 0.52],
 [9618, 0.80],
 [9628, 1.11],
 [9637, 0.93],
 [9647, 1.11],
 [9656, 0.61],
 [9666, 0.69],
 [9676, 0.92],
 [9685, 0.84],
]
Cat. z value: 0.248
